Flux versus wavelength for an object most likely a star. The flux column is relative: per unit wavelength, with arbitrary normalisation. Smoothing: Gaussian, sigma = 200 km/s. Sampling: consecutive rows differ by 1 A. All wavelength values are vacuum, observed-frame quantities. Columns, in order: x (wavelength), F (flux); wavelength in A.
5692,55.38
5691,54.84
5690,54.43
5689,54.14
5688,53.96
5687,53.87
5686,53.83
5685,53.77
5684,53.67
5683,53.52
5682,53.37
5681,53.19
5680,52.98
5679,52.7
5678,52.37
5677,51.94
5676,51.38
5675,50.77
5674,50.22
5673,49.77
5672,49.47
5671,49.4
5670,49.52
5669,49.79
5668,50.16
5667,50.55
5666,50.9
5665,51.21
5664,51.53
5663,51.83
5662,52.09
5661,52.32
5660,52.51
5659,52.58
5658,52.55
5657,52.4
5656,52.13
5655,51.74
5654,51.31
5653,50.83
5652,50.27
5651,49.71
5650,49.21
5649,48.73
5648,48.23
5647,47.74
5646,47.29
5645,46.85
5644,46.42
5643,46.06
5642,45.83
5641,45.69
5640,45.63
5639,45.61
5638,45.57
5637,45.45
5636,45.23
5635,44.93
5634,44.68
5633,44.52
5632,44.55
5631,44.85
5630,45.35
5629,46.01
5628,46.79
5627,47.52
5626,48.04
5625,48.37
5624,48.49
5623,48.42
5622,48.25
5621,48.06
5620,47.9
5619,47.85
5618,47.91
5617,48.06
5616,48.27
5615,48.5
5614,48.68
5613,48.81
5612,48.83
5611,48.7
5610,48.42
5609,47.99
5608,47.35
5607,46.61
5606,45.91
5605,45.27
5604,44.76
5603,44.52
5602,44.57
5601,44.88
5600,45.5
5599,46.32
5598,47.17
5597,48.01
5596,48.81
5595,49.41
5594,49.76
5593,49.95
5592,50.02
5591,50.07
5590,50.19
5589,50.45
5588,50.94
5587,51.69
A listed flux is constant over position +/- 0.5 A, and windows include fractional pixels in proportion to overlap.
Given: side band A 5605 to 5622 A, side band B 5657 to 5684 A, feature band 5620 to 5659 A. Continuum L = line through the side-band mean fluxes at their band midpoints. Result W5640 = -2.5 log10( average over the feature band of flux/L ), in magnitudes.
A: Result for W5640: 0.04 mag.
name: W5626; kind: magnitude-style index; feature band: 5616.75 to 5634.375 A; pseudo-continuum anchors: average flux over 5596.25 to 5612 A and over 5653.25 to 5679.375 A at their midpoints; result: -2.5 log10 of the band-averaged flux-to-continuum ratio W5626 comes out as 0.03 mag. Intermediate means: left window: 46.5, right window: 51.3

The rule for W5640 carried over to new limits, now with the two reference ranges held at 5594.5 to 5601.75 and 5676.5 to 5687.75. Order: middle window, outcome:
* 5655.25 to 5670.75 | 0.01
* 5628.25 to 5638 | 0.10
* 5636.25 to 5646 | 0.10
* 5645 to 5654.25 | 0.04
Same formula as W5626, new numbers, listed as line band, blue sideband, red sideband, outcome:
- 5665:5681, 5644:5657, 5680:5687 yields 0.03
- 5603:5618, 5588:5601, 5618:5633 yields 0.01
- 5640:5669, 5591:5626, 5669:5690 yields 0.02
